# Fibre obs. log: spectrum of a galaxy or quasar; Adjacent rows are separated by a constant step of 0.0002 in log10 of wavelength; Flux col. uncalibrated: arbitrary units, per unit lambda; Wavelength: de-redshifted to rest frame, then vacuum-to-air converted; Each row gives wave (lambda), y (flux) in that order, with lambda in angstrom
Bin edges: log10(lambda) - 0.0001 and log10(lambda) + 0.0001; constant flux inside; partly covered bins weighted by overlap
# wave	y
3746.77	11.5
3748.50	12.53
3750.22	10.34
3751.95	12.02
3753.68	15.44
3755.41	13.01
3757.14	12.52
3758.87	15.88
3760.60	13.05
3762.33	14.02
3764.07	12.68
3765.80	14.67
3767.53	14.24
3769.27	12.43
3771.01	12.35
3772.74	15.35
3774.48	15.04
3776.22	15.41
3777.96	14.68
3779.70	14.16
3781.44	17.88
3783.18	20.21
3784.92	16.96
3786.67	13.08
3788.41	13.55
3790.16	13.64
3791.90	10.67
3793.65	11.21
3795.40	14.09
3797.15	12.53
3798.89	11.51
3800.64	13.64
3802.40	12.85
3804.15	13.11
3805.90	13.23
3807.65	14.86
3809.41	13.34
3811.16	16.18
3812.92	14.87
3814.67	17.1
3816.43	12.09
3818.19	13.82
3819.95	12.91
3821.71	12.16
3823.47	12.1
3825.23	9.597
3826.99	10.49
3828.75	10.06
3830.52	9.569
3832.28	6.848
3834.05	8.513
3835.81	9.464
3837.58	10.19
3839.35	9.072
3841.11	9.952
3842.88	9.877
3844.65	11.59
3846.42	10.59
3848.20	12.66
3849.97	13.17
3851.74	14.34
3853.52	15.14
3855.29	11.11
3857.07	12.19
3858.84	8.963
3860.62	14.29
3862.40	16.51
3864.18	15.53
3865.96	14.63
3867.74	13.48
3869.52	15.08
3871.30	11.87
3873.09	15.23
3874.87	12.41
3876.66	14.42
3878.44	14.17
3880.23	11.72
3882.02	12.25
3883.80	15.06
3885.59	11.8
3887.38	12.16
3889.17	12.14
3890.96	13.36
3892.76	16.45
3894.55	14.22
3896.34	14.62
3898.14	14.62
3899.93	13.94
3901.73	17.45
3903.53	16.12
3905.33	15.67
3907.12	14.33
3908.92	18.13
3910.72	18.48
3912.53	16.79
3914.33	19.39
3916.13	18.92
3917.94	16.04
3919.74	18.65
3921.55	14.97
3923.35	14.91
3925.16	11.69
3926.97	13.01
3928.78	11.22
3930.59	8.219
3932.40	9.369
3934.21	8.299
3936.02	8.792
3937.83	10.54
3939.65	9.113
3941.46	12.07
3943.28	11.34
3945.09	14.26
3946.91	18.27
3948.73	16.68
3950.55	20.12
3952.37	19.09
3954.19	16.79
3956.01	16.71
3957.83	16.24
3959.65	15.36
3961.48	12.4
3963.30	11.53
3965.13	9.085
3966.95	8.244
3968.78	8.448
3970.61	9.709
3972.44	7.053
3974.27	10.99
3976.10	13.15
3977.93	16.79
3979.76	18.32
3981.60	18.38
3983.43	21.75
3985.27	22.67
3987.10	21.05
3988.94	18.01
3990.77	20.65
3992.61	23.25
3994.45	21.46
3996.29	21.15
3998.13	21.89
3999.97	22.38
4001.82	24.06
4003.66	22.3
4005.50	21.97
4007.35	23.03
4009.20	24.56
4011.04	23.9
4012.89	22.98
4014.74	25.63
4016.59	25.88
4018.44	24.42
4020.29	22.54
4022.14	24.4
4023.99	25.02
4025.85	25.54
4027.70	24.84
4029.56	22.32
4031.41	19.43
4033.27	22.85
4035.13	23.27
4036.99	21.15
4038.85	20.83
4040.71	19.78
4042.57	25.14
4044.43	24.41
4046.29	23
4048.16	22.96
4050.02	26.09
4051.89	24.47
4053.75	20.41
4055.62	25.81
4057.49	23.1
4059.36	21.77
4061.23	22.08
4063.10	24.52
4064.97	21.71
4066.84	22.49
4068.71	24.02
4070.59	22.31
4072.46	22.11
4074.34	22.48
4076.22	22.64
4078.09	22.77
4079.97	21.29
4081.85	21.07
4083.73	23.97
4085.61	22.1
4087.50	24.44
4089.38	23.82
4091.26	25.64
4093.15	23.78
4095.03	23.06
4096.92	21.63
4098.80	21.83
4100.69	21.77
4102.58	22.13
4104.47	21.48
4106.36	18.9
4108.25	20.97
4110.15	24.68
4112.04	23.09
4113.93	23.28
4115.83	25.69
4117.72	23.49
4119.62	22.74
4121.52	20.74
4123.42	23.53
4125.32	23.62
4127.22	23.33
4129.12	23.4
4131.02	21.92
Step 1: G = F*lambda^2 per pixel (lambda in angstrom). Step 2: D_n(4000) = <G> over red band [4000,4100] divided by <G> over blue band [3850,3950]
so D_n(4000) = 1.8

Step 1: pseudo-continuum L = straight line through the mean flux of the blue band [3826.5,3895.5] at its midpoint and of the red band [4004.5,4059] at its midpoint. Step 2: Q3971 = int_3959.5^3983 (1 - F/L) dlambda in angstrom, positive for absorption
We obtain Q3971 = 8.65 angstrom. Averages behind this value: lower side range 12.3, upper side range 23.4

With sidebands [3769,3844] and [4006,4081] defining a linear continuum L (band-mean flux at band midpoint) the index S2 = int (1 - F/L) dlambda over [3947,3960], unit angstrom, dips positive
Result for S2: 1.2 angstrom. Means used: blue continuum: 12.8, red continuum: 23.2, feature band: 17.4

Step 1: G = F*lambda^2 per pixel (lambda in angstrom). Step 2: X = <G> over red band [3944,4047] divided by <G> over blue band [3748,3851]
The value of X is 1.69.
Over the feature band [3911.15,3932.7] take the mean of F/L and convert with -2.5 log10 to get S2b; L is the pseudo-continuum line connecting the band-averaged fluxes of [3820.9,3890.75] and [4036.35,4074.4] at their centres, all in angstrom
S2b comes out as 0.067 mag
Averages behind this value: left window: 12.1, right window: 22.9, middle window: 14.7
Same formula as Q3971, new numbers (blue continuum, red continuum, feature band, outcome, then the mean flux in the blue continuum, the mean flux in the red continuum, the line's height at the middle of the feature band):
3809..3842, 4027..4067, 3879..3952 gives 8.35 angstrom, 11.5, 22.8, 16.1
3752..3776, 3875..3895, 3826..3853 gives 6.11 angstrom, 13.9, 13.4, 13.6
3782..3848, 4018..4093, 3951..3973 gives 7.03 angstrom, 12.3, 23.1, 18.9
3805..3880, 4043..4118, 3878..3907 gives 1.12 angstrom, 12.5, 22.9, 14.7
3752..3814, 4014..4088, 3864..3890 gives 5.74 angstrom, 14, 23.1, 17.2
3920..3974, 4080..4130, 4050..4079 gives -3.99 angstrom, 12.6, 22.8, 20.2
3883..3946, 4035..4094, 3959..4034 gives -1.75 angstrom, 13.9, 23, 18.9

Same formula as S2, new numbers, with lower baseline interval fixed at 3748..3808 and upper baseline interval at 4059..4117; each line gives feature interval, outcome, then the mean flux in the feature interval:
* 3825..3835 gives 4.0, 9.16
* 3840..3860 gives 5.2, 11.8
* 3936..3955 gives 4.2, 14.5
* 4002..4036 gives -4.8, 23.6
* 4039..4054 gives -1.2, 23.3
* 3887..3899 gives 2.2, 14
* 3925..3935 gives 4.4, 10.2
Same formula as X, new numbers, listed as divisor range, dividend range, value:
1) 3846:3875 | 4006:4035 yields 1.92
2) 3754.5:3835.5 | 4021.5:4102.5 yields 1.98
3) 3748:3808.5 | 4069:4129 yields 1.94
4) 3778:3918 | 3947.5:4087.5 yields 1.67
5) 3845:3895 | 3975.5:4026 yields 1.76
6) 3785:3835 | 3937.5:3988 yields 1.26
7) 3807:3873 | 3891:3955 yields 1.24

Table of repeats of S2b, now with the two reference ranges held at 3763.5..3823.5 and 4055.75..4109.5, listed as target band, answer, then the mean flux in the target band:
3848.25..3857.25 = 0.19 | 13.2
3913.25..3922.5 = 0.01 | 17.6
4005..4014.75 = -0.16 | 23.6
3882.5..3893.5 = 0.24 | 13.4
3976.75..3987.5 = 0.00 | 19.6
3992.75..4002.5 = -0.11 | 22.2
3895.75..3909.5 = 0.11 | 15.6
